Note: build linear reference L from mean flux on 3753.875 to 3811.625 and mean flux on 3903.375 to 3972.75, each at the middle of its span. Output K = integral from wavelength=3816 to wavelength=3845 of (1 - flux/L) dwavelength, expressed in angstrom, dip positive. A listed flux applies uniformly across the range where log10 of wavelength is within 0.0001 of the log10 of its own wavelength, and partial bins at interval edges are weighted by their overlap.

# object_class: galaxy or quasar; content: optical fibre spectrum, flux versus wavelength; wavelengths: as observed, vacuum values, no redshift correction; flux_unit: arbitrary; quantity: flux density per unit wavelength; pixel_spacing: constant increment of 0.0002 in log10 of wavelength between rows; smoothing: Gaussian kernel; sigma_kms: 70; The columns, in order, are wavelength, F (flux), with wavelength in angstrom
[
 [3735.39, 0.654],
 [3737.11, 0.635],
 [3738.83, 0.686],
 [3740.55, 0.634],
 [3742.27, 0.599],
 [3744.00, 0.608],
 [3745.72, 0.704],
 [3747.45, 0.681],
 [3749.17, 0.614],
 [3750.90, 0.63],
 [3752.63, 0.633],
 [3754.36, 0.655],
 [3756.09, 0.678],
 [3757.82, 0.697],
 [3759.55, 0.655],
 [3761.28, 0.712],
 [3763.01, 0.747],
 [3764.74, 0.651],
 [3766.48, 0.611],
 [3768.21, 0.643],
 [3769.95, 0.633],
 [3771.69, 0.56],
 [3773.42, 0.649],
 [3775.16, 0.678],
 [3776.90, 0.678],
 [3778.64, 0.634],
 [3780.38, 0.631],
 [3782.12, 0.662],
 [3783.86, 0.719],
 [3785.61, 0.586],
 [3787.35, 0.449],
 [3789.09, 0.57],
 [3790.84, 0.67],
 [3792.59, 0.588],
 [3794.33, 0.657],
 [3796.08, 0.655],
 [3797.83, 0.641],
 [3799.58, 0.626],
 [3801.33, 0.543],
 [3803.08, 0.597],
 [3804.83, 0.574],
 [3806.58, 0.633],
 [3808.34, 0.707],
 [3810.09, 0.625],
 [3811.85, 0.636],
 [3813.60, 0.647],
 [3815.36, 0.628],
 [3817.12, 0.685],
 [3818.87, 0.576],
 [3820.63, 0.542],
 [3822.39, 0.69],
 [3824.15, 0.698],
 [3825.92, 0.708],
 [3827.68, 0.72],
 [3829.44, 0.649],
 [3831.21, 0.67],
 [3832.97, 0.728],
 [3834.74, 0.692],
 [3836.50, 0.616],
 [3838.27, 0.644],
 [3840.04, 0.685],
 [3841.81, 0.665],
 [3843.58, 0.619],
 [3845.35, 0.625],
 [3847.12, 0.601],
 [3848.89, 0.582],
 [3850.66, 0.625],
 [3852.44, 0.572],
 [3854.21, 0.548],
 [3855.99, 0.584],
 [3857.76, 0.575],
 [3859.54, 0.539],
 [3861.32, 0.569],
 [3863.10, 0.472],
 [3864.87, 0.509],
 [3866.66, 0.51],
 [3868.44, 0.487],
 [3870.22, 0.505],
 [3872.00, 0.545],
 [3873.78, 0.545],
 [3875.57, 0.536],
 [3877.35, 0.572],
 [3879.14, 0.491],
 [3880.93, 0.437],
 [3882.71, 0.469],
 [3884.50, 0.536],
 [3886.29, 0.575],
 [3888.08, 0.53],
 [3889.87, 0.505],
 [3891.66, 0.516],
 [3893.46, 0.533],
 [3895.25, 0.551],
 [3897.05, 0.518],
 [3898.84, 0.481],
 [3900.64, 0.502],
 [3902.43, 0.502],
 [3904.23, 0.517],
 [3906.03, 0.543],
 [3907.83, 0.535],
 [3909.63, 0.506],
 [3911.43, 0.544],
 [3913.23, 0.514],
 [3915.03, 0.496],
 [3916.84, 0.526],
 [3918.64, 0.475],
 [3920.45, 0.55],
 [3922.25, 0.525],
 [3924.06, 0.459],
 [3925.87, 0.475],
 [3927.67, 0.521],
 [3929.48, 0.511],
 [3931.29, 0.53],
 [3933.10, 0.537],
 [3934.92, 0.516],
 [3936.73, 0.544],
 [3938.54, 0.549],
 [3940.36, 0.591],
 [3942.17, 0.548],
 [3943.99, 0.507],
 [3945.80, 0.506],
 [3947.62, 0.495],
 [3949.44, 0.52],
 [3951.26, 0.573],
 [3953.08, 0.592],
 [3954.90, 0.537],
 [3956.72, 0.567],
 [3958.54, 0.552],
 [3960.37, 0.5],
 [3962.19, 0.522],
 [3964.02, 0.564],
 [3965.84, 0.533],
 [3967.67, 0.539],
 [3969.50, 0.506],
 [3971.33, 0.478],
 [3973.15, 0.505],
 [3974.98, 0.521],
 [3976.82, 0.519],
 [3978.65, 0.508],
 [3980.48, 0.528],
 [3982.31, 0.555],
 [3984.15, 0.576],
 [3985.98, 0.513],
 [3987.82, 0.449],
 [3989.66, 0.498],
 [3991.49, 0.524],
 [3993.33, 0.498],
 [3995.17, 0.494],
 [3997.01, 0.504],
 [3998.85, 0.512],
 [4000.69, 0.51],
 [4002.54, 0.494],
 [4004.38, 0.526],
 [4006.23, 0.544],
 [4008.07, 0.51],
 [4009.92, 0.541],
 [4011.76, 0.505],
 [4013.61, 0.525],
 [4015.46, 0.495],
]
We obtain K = -2.80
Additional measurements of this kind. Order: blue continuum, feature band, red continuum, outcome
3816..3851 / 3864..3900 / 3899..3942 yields 3.8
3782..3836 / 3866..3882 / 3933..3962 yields 2.1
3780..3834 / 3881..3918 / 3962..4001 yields 3.5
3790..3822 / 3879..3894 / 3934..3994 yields 1.7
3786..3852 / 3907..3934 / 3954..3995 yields 2.3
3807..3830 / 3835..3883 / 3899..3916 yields 2.4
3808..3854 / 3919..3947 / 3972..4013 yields 2.0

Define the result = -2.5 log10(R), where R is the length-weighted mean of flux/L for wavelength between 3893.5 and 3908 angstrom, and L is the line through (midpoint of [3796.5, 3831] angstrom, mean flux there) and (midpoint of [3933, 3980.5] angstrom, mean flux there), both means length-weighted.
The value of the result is 0.109 mag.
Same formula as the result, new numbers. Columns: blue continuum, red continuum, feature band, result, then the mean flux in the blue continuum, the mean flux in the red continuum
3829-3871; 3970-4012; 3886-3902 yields 0.10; 0.594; 0.514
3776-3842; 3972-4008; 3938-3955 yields 0.01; 0.64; 0.514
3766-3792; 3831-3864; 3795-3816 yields -0.01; 0.625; 0.61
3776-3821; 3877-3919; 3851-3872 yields 0.04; 0.622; 0.515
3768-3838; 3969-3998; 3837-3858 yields -0.01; 0.637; 0.511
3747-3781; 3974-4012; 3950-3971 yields -0.01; 0.653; 0.516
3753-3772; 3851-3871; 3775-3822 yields -0.02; 0.66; 0.536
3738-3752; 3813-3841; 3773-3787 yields 0.01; 0.644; 0.661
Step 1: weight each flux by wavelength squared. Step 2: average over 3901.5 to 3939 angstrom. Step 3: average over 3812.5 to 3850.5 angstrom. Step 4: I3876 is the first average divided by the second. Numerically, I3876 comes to 0.8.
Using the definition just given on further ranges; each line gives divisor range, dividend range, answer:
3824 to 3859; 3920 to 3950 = 0.86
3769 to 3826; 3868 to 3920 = 0.87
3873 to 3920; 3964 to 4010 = 1.04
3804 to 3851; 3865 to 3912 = 0.83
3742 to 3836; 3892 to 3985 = 0.88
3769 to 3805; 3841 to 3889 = 0.92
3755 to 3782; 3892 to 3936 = 0.85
